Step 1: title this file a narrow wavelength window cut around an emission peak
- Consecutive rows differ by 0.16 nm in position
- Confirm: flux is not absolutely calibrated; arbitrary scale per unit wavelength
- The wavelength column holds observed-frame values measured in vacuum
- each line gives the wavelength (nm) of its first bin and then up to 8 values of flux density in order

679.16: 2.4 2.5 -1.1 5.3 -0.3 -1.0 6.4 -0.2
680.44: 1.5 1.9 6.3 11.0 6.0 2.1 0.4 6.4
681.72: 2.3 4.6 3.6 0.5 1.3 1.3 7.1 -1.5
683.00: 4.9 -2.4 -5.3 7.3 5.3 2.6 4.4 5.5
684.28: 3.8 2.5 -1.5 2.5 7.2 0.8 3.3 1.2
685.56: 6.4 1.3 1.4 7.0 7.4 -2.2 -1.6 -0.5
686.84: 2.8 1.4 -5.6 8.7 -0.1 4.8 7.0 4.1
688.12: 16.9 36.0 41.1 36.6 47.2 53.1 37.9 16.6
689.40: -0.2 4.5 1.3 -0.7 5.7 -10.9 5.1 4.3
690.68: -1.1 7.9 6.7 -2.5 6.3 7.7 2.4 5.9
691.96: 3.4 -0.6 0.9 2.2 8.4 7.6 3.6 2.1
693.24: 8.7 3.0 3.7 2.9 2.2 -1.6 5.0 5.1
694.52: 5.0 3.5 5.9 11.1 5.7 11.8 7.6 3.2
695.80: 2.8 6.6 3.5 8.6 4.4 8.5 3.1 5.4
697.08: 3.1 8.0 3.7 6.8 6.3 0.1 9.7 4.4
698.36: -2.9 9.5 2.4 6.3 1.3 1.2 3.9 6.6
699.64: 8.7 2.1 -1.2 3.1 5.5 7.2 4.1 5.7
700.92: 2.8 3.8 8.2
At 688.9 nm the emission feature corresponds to [O II]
